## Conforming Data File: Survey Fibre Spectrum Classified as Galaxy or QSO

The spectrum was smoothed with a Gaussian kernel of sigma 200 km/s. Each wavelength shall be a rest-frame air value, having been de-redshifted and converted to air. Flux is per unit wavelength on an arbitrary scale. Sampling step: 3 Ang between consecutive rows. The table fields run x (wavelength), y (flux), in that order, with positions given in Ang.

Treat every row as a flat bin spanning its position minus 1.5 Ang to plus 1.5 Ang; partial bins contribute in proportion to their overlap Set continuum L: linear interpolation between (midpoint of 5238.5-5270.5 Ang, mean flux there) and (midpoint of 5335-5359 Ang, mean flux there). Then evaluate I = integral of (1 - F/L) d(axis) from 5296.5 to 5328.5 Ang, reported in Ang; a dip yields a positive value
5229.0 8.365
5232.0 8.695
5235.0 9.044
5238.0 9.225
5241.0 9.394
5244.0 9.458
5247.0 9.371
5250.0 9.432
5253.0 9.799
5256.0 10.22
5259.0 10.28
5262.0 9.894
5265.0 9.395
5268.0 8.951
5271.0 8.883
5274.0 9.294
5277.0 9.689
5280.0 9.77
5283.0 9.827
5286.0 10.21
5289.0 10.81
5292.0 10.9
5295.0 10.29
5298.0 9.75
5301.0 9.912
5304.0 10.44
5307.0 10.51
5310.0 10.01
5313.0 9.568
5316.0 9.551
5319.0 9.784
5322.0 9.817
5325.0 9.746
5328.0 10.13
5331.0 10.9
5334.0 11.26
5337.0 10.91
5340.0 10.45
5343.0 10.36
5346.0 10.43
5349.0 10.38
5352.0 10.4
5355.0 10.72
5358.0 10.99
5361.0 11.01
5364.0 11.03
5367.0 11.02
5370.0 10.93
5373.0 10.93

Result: 0.9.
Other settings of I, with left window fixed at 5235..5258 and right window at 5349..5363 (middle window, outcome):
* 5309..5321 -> 0.7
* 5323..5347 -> 0.0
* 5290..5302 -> -0.2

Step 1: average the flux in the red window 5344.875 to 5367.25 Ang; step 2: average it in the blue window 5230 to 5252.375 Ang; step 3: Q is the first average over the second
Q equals 1.2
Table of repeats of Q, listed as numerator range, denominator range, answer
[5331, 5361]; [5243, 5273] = 1.12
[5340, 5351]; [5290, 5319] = 1.03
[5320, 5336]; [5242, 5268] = 1.07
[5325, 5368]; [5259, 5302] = 1.08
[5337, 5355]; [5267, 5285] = 1.11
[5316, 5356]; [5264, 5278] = 1.12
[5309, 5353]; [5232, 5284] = 1.08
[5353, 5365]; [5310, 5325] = 1.12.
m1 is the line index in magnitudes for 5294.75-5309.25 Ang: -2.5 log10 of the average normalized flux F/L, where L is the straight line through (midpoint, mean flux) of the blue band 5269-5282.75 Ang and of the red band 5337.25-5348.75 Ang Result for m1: -0.04 mag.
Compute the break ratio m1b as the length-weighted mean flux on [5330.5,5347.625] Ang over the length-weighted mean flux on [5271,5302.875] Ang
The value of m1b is 1.07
